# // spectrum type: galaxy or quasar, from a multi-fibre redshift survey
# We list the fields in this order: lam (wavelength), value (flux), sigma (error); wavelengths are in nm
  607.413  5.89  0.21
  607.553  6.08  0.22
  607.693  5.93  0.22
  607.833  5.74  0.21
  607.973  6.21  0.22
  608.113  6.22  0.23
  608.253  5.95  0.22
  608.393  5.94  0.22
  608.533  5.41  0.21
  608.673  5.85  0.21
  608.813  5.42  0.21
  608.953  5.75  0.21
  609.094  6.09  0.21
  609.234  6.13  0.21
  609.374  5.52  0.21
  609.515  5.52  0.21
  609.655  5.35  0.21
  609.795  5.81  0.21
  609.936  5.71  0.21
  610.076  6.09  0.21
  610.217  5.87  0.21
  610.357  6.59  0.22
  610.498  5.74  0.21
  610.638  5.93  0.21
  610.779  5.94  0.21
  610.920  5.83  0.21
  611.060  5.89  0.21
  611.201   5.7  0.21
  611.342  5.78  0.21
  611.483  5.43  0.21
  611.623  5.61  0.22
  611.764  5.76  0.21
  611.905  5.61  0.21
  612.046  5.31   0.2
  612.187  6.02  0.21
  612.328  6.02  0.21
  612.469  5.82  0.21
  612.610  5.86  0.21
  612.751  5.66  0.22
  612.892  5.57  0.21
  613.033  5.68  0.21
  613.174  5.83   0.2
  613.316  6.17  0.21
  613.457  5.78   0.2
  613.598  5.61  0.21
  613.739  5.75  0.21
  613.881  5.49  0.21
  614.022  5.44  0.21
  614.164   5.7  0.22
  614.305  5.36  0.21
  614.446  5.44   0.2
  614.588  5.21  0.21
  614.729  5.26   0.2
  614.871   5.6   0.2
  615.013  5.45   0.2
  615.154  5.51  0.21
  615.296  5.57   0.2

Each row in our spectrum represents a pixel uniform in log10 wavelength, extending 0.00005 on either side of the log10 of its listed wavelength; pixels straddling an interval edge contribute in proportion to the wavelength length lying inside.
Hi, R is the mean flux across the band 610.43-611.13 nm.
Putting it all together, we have 5.87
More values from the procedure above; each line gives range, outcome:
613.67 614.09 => 5.56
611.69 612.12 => 5.56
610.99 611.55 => 5.7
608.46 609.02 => 5.61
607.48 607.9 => 5.91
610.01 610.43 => 6.18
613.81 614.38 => 5.5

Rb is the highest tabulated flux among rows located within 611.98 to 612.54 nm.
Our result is 6.02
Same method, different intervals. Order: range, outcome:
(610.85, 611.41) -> 5.89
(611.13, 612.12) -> 5.78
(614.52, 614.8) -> 5.26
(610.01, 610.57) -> 6.59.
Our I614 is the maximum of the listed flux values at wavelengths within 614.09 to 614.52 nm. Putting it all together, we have 5.7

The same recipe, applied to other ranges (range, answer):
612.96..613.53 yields 6.17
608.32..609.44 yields 6.13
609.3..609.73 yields 5.52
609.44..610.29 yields 6.09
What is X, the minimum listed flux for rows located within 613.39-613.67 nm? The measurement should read 5.61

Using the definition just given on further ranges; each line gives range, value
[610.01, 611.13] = 5.74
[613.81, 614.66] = 5.21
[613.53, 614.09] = 5.44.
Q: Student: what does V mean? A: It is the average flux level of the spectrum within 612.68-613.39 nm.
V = 5.78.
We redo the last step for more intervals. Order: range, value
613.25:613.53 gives 5.98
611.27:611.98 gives 5.64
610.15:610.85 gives 6.01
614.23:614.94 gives 5.38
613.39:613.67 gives 5.71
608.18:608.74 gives 5.79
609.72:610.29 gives 5.87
